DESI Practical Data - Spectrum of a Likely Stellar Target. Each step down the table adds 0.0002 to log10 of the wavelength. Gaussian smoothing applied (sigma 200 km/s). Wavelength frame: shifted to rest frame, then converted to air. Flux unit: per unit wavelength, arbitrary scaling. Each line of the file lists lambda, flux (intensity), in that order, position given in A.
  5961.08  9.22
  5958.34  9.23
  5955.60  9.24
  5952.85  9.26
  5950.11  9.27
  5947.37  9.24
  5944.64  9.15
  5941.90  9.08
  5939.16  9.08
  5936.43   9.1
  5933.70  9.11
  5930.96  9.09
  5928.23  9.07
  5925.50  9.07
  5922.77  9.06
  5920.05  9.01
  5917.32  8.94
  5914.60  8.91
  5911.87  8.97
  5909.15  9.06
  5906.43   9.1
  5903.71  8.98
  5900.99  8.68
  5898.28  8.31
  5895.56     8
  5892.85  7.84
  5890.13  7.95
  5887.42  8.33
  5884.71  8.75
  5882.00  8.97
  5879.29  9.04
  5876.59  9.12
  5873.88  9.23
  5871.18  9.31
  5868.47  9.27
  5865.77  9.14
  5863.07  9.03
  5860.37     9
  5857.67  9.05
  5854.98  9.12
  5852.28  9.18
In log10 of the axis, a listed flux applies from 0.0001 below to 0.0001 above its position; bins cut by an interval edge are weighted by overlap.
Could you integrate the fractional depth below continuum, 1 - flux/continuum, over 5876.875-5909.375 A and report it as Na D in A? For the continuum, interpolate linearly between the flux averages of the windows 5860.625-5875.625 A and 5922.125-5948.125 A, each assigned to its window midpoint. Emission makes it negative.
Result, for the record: 2.00 A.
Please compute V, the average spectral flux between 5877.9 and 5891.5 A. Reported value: 8.61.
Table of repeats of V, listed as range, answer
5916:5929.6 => 9.03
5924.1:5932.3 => 9.07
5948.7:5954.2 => 9.27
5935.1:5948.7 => 9.13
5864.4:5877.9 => 9.21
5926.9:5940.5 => 9.09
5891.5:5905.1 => 8.37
